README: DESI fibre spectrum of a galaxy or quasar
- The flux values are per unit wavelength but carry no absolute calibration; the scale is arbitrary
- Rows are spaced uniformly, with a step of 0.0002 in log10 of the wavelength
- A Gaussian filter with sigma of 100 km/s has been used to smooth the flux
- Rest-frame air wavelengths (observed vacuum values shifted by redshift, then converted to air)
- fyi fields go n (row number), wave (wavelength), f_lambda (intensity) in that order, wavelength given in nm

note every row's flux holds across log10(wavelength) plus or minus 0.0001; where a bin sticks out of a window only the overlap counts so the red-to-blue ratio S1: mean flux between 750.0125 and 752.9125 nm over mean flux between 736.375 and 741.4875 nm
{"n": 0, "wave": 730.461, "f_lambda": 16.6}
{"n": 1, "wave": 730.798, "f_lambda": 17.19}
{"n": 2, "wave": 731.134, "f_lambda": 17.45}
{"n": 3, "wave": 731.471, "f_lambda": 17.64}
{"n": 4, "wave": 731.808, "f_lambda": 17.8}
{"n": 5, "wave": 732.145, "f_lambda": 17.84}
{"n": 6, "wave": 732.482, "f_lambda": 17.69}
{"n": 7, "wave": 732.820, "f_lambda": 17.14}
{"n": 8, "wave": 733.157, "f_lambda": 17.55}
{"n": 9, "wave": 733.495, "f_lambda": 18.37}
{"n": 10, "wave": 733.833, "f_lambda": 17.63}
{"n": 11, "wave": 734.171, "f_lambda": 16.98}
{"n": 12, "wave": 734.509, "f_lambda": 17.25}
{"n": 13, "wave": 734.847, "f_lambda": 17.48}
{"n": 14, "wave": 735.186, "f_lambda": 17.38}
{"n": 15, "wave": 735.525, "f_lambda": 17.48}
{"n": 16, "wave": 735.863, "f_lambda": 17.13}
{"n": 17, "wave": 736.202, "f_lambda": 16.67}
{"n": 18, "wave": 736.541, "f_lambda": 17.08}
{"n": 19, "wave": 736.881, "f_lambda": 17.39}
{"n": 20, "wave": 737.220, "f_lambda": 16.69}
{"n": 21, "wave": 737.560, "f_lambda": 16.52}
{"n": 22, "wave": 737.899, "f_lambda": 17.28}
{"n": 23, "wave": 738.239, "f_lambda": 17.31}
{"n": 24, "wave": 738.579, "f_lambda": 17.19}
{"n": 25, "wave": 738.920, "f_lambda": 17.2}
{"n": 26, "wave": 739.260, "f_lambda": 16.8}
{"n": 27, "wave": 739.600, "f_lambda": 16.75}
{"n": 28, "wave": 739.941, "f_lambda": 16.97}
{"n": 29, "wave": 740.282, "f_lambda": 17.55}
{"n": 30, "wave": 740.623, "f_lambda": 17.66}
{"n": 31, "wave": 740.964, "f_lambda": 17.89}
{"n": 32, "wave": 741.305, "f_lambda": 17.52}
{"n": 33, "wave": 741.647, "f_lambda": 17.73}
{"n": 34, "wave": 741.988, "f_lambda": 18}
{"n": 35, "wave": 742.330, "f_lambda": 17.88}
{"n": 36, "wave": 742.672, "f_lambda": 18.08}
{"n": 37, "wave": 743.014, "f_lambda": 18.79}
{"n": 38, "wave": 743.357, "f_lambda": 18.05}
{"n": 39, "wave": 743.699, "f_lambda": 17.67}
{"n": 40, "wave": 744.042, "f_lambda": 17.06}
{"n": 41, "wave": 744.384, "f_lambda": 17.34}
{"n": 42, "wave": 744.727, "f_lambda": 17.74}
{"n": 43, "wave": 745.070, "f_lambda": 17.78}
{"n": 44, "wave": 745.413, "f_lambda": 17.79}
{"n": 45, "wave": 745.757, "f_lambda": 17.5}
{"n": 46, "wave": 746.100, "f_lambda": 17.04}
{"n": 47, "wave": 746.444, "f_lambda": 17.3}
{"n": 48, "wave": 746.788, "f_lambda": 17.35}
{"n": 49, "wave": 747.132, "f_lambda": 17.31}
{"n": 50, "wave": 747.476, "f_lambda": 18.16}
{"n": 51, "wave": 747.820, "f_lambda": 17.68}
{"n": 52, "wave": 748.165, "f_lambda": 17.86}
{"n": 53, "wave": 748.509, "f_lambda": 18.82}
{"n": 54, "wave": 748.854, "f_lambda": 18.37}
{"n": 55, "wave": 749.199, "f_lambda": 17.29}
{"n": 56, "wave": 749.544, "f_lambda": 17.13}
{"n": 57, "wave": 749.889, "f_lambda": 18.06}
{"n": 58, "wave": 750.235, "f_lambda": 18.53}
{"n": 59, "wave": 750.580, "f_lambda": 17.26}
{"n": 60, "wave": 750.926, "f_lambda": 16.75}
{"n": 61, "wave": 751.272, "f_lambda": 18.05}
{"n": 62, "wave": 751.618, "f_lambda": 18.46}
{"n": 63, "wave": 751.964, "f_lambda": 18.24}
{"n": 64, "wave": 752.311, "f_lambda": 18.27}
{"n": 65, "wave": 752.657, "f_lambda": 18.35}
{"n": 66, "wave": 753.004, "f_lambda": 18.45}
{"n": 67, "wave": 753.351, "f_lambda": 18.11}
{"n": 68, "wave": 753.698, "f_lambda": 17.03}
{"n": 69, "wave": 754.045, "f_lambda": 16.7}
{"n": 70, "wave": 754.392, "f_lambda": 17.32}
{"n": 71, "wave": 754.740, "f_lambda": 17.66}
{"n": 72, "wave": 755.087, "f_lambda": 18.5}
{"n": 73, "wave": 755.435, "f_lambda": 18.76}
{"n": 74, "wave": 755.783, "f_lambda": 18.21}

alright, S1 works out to 1.0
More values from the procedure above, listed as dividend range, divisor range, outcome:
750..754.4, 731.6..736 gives 1.02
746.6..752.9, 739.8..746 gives 1.01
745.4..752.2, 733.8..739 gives 1.03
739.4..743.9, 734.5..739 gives 1.03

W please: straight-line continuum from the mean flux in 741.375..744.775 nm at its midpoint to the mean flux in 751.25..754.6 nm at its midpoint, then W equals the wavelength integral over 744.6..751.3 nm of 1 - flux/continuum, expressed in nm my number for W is 0.07 nm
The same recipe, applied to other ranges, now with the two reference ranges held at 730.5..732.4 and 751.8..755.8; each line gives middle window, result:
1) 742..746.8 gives 0.02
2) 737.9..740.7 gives 0.08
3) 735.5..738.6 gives 0.10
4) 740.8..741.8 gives 0.00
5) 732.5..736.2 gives 0.03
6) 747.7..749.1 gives -0.02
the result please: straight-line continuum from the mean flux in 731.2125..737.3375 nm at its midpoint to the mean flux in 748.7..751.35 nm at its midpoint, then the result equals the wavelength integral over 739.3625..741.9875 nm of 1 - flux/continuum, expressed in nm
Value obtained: 0.01 nm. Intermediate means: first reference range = 17.4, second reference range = 17.7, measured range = 17.5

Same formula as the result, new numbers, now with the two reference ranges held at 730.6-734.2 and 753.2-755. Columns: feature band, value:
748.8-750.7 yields -0.033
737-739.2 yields 0.064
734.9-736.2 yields 0.022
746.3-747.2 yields 0.008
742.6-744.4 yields -0.037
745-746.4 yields -0.001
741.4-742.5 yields -0.021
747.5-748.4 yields -0.023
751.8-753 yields -0.061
